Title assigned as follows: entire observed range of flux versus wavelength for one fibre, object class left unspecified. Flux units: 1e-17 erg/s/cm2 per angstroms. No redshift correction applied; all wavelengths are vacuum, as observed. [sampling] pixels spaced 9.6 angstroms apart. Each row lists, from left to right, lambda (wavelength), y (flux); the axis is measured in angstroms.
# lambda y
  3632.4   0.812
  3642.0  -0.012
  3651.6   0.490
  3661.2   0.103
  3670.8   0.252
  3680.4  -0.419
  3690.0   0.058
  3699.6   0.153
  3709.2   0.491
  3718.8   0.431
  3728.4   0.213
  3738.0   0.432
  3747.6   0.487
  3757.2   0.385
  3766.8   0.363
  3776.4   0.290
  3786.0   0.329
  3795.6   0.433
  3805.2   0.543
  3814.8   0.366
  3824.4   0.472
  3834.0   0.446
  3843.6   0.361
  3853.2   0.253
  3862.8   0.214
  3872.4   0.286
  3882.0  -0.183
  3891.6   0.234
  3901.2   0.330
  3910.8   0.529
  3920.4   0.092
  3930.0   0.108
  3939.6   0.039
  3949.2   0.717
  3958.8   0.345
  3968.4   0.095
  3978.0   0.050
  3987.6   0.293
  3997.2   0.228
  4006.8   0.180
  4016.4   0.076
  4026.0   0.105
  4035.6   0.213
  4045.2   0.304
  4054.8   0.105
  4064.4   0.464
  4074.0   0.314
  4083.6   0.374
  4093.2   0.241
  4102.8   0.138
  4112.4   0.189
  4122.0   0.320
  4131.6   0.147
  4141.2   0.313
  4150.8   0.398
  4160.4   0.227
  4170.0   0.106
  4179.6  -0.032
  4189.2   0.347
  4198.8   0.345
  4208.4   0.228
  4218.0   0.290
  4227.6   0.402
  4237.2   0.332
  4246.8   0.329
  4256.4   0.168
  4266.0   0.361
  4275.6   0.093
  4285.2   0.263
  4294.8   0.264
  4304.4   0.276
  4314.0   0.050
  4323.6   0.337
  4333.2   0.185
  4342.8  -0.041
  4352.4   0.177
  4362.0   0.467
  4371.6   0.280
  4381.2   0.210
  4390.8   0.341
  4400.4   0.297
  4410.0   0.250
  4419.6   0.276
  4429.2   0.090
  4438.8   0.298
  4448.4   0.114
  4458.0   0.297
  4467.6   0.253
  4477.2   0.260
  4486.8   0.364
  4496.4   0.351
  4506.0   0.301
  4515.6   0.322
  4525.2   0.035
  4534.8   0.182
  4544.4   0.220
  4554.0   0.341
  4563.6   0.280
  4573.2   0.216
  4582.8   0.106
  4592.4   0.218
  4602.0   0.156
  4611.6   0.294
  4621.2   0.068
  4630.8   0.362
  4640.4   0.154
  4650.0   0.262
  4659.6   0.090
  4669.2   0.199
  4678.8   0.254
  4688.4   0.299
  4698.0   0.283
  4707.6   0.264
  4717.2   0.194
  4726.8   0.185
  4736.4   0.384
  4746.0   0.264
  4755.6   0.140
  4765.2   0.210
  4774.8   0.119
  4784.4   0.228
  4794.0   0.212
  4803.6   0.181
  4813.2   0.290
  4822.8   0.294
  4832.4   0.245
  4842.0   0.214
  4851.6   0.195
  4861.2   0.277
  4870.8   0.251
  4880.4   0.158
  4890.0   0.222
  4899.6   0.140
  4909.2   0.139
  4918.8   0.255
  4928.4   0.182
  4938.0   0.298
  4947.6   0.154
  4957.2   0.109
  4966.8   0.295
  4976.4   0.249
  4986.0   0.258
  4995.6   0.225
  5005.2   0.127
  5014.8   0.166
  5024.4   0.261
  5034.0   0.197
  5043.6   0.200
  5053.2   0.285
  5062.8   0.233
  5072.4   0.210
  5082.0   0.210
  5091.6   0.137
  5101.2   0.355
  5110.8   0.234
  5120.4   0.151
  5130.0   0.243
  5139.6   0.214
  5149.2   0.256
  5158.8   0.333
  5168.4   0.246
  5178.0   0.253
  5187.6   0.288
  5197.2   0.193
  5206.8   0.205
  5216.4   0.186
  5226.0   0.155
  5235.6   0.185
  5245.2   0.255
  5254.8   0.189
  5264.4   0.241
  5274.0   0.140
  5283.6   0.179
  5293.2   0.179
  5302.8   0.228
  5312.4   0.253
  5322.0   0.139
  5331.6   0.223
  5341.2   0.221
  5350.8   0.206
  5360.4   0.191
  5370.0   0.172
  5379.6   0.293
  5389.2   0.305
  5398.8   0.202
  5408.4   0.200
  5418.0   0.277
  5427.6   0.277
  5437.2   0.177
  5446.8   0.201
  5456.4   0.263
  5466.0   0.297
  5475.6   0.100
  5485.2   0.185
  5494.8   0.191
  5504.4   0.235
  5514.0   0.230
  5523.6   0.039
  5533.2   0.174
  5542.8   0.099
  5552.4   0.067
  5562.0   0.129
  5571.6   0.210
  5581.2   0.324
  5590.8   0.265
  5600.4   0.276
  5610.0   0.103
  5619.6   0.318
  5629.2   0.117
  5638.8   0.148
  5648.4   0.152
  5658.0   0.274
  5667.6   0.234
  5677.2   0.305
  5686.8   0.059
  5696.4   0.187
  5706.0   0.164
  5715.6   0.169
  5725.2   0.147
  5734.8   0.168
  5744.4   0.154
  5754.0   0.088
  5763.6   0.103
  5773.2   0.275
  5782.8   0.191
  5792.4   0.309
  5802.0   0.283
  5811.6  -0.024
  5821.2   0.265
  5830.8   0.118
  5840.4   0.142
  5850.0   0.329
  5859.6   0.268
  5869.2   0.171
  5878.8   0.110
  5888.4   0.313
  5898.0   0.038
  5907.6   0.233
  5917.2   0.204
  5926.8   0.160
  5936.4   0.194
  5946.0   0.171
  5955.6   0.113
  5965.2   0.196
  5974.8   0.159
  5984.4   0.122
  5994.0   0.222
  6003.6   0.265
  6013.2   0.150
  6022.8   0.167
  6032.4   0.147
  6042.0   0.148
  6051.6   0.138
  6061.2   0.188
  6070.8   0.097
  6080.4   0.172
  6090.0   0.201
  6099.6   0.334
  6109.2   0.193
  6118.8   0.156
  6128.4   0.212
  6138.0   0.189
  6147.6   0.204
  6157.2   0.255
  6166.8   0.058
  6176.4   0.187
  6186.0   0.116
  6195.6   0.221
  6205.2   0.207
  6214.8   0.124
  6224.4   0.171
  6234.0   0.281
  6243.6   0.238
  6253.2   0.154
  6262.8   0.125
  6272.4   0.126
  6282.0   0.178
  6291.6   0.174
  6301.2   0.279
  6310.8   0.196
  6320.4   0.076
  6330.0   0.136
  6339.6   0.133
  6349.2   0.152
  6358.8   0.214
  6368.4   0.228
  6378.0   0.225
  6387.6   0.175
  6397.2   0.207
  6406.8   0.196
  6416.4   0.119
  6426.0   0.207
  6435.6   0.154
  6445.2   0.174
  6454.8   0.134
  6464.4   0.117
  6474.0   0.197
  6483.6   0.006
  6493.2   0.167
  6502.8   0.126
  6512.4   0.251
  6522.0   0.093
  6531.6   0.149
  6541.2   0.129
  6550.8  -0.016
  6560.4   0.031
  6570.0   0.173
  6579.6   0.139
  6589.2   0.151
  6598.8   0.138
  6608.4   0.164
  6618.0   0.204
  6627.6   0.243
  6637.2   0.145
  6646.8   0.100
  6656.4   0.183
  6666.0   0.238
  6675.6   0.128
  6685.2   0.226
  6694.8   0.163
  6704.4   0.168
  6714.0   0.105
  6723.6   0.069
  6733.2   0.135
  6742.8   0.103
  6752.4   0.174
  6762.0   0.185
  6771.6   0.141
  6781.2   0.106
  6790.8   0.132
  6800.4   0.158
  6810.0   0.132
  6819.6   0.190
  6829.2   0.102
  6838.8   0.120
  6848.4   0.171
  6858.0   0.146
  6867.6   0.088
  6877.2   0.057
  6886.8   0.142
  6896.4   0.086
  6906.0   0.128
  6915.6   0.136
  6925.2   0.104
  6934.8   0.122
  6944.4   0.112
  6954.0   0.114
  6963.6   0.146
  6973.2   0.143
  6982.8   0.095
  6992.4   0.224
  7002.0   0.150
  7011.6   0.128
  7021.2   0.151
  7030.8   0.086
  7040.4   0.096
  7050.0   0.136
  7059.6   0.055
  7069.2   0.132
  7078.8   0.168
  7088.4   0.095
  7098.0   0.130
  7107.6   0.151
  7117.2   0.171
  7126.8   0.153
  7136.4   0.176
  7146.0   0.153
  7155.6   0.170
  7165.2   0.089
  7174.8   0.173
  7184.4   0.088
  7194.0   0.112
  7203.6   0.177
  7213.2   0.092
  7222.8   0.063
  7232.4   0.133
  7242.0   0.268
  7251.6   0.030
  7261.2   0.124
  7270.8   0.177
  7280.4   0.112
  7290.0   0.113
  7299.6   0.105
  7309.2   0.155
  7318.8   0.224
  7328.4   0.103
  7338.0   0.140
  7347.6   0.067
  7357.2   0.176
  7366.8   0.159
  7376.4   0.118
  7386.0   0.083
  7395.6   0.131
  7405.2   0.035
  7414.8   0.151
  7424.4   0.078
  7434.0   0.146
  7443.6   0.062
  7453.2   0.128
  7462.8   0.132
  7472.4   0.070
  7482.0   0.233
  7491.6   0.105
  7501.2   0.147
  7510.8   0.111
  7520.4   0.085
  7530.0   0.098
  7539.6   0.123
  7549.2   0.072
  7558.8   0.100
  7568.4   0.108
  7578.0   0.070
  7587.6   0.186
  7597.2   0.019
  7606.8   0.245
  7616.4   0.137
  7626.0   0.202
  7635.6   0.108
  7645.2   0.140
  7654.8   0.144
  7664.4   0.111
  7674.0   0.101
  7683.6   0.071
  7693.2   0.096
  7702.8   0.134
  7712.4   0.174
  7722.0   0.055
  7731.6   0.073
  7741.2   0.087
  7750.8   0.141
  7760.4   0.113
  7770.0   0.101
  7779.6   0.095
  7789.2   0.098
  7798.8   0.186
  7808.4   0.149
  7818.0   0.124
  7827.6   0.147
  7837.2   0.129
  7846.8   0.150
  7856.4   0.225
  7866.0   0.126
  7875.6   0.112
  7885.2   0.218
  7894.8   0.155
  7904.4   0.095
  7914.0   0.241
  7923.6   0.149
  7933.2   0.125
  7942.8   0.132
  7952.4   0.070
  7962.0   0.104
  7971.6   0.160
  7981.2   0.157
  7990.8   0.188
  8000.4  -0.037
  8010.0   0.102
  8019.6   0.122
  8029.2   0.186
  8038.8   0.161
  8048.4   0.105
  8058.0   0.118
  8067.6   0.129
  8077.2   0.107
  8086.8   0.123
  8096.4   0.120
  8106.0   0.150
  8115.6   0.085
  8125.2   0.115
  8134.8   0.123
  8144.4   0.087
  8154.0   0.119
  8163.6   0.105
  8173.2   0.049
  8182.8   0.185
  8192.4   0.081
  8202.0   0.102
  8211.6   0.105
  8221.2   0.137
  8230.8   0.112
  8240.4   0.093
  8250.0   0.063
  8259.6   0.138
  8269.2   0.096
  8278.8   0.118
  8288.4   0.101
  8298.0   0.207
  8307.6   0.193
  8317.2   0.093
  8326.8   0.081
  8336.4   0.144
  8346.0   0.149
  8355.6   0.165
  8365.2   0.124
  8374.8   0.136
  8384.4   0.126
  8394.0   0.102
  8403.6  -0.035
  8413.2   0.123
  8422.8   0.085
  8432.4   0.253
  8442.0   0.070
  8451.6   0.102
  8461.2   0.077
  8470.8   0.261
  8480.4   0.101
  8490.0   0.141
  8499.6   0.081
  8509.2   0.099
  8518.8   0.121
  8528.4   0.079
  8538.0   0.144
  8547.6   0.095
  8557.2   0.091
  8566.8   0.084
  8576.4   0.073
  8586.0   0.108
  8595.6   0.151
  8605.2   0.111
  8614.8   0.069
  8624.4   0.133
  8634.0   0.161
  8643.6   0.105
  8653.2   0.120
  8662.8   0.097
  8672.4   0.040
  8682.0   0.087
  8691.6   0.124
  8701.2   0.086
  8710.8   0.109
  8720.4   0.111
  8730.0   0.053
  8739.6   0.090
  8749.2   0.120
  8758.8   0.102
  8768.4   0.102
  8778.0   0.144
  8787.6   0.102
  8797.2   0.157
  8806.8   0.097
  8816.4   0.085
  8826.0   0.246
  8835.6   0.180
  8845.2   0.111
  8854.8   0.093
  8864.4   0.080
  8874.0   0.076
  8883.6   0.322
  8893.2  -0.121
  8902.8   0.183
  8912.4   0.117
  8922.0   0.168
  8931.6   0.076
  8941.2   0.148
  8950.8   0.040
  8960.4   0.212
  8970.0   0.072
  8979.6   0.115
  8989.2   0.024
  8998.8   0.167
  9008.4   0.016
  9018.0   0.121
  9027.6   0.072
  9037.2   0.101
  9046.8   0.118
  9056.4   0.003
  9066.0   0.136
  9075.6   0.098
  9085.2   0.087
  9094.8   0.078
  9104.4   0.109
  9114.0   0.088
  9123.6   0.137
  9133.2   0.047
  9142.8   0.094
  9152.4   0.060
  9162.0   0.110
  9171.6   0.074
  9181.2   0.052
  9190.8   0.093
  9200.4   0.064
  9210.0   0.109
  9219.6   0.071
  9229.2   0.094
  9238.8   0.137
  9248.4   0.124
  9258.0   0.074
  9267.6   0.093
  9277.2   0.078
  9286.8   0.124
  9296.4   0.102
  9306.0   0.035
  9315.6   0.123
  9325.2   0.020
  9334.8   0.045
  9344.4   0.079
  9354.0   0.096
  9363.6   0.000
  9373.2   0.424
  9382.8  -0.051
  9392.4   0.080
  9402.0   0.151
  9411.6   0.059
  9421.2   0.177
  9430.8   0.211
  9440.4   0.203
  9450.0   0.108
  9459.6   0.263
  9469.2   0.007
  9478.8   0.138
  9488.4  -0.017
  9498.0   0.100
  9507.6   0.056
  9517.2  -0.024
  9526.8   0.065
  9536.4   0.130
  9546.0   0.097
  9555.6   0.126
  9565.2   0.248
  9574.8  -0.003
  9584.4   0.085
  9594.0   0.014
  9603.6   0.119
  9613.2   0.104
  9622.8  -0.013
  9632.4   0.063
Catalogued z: 0.751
